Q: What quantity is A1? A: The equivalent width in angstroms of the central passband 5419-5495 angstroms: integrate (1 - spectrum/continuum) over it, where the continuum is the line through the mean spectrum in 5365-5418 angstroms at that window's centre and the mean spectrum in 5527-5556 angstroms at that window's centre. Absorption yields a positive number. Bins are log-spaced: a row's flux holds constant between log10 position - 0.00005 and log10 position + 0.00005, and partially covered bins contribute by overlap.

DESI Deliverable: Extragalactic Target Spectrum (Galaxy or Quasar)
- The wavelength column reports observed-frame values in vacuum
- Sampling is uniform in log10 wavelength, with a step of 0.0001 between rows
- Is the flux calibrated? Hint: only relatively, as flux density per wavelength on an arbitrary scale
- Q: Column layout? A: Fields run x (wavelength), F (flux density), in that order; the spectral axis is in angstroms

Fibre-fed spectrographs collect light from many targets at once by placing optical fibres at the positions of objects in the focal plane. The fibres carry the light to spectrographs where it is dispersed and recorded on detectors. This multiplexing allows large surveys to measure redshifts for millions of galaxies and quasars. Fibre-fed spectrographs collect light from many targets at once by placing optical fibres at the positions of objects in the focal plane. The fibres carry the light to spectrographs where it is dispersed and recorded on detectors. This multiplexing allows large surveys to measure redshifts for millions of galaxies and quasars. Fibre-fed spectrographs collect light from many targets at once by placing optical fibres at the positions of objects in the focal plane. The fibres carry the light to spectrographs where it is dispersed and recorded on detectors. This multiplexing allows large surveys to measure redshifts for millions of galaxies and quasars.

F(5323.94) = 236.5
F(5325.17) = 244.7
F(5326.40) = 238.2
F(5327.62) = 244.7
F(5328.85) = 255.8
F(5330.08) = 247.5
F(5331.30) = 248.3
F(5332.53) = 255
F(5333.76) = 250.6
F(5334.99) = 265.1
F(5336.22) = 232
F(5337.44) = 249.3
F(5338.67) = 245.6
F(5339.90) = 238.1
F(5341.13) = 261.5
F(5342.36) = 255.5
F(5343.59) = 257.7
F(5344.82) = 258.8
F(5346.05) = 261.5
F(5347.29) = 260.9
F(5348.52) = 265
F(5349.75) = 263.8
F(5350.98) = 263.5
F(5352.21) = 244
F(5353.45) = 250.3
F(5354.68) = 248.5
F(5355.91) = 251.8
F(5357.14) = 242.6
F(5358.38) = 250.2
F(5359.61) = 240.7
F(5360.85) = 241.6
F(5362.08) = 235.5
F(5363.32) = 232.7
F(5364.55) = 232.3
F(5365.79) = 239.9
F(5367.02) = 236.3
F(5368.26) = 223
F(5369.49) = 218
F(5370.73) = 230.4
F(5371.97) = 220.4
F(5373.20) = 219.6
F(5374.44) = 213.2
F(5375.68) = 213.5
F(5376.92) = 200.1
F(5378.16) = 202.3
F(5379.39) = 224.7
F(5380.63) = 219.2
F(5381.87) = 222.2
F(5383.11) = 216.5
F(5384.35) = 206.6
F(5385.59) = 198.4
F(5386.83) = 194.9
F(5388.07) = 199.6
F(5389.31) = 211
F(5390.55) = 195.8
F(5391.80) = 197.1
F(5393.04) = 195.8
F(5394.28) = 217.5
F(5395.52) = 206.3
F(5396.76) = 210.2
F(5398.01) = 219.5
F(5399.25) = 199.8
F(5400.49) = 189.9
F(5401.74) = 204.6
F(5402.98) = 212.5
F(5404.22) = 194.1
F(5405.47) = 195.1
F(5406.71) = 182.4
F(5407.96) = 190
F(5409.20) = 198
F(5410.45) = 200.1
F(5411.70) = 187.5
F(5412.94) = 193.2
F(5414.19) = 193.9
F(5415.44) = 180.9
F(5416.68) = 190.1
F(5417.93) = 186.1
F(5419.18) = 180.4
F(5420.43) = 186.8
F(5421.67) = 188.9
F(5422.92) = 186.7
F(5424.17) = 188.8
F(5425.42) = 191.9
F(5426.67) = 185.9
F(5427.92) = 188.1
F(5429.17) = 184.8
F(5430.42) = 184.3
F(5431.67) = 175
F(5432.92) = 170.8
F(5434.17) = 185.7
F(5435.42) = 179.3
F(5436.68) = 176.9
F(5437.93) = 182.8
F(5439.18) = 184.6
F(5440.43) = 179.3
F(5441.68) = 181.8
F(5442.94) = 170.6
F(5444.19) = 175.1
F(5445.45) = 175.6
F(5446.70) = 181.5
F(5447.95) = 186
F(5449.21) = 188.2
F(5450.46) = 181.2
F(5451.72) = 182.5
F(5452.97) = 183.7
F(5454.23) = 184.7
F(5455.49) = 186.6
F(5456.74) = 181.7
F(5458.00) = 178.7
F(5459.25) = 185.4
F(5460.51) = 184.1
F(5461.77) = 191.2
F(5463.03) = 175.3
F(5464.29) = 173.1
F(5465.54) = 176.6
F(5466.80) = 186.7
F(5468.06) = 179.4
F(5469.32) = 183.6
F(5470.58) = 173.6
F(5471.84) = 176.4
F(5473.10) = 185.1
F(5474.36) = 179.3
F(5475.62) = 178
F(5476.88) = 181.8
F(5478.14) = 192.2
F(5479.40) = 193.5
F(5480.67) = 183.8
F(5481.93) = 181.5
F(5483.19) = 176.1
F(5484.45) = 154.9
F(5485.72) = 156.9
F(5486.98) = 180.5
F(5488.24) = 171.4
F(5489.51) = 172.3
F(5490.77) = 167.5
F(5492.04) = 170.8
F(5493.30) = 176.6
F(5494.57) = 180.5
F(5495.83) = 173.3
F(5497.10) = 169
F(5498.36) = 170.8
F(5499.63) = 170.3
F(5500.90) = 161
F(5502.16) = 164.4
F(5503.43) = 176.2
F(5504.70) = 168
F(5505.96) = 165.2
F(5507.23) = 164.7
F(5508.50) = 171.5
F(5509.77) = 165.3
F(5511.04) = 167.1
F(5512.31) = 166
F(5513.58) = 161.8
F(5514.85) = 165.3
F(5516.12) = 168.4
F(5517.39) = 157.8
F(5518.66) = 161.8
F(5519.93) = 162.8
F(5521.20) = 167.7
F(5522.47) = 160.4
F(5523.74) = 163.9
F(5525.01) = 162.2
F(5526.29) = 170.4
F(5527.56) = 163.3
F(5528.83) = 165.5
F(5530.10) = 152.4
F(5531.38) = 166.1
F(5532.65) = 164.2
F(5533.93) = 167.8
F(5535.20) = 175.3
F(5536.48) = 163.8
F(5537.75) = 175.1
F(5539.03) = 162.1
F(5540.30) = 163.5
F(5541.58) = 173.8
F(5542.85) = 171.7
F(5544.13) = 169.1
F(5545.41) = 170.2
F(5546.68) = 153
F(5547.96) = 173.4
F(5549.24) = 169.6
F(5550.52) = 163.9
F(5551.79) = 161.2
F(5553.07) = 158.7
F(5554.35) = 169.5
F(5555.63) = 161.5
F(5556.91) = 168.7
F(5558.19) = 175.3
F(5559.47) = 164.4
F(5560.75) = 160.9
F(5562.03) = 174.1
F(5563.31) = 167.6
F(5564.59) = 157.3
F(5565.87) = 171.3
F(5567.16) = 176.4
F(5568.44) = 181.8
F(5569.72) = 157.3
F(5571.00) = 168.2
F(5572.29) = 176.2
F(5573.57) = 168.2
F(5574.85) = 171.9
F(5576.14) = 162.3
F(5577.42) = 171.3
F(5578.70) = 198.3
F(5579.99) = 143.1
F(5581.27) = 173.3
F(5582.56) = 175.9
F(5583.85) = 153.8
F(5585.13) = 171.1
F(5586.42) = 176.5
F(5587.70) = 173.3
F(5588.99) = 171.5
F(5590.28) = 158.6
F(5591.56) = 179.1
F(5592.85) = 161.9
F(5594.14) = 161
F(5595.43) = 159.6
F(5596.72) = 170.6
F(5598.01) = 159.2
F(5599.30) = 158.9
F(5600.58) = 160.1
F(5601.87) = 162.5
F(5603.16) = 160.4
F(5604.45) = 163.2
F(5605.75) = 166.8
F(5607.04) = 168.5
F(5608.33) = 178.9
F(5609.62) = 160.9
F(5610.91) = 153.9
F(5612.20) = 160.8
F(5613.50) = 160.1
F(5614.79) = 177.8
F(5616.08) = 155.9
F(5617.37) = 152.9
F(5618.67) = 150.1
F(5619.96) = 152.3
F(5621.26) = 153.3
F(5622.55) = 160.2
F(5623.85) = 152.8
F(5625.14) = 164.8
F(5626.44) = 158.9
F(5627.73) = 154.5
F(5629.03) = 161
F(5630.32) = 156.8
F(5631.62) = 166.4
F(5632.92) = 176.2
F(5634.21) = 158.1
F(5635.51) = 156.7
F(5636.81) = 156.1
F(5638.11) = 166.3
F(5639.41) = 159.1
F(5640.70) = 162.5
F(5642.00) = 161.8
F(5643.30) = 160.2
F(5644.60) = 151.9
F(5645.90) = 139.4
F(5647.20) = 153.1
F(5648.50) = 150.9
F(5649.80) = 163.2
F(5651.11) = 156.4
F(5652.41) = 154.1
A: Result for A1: 3.2 angstroms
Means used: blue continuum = 206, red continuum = 166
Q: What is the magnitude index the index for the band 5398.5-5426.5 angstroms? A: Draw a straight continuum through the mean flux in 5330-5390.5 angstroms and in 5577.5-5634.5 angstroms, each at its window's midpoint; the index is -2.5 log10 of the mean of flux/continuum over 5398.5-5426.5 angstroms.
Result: 0.15 mag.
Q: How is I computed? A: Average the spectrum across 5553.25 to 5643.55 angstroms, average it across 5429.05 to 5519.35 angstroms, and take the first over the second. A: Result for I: 0.9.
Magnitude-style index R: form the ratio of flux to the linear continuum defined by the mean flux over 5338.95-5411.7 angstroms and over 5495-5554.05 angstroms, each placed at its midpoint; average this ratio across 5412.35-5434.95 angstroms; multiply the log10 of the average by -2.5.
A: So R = 0.11 mag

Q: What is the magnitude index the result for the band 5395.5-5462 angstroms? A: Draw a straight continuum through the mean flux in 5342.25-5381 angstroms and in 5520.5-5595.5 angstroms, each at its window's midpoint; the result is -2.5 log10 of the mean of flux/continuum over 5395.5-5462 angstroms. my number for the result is 0.14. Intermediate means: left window 238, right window 167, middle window 187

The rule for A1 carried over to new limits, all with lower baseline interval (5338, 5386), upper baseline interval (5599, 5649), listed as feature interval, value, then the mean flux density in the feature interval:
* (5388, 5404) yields 1.5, 205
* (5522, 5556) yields 3.5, 166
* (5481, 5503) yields 3.1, 171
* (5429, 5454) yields 3.8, 180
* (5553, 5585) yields 1.3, 168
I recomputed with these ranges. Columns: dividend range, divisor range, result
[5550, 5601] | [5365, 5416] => 0.81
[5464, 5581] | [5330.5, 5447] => 0.80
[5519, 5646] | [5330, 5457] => 0.78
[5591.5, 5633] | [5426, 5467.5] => 0.89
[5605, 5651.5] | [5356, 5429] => 0.77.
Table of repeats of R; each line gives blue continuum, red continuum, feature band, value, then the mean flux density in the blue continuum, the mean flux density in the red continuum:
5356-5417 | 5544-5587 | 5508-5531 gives 0.10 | 211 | 168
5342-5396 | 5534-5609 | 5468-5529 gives 0.11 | 229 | 167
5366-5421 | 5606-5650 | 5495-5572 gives 0.07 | 204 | 159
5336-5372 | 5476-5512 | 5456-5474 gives 0.04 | 246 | 172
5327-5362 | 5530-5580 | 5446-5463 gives 0.13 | 252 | 168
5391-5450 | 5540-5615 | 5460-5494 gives 0.02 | 189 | 167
